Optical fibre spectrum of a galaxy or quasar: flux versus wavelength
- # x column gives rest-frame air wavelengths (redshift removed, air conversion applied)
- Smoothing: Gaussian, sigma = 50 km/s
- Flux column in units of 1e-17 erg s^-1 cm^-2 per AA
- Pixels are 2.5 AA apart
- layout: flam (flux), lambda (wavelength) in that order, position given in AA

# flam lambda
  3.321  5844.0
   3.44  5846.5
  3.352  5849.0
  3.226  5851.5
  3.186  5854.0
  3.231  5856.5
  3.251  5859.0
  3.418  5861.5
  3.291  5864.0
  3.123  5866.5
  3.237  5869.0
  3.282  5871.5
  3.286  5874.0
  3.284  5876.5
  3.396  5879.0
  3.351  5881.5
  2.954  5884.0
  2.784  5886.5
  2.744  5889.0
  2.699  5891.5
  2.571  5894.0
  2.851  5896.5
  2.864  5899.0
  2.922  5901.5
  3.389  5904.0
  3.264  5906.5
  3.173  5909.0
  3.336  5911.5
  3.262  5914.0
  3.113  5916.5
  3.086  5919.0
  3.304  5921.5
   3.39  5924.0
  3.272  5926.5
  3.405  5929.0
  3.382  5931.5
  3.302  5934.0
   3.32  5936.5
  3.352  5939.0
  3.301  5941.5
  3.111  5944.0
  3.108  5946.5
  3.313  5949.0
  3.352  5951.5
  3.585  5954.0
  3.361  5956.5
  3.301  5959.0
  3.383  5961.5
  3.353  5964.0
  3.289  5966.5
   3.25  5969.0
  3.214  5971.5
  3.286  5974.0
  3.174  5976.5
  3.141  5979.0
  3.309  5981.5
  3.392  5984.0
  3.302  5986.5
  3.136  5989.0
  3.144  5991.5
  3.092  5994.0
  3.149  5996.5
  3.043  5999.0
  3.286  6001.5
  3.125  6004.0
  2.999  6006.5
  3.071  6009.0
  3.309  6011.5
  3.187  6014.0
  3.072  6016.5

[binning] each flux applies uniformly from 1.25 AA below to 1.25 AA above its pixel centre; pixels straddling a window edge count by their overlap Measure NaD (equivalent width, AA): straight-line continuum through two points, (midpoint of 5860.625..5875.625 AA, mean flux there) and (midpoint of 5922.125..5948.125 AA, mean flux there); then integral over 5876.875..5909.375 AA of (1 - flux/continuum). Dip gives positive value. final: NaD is 2.8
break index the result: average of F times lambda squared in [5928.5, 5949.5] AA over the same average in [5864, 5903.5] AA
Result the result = 1.10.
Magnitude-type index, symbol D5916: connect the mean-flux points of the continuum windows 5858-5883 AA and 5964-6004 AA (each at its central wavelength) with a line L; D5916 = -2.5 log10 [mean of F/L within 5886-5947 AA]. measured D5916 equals 0.041 mag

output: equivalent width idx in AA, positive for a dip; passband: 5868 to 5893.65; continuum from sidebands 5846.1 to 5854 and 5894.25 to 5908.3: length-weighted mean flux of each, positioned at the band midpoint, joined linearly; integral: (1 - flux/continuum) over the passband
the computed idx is 0.5 AA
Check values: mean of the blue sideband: 3.3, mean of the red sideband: 3.03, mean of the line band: 3.08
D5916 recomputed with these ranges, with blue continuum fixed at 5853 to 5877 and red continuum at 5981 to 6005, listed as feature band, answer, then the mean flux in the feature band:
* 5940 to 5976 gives -0.029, 3.3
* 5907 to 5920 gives 0.012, 3.2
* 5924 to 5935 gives -0.040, 3.35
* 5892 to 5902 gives 0.165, 2.79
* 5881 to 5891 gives 0.120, 2.91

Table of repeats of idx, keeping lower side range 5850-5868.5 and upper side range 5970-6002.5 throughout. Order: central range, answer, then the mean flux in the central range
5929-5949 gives -0.36 AA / 3.28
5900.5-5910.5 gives 0.11 AA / 3.2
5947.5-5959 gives -0.61 AA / 3.39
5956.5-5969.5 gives -0.45 AA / 3.32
